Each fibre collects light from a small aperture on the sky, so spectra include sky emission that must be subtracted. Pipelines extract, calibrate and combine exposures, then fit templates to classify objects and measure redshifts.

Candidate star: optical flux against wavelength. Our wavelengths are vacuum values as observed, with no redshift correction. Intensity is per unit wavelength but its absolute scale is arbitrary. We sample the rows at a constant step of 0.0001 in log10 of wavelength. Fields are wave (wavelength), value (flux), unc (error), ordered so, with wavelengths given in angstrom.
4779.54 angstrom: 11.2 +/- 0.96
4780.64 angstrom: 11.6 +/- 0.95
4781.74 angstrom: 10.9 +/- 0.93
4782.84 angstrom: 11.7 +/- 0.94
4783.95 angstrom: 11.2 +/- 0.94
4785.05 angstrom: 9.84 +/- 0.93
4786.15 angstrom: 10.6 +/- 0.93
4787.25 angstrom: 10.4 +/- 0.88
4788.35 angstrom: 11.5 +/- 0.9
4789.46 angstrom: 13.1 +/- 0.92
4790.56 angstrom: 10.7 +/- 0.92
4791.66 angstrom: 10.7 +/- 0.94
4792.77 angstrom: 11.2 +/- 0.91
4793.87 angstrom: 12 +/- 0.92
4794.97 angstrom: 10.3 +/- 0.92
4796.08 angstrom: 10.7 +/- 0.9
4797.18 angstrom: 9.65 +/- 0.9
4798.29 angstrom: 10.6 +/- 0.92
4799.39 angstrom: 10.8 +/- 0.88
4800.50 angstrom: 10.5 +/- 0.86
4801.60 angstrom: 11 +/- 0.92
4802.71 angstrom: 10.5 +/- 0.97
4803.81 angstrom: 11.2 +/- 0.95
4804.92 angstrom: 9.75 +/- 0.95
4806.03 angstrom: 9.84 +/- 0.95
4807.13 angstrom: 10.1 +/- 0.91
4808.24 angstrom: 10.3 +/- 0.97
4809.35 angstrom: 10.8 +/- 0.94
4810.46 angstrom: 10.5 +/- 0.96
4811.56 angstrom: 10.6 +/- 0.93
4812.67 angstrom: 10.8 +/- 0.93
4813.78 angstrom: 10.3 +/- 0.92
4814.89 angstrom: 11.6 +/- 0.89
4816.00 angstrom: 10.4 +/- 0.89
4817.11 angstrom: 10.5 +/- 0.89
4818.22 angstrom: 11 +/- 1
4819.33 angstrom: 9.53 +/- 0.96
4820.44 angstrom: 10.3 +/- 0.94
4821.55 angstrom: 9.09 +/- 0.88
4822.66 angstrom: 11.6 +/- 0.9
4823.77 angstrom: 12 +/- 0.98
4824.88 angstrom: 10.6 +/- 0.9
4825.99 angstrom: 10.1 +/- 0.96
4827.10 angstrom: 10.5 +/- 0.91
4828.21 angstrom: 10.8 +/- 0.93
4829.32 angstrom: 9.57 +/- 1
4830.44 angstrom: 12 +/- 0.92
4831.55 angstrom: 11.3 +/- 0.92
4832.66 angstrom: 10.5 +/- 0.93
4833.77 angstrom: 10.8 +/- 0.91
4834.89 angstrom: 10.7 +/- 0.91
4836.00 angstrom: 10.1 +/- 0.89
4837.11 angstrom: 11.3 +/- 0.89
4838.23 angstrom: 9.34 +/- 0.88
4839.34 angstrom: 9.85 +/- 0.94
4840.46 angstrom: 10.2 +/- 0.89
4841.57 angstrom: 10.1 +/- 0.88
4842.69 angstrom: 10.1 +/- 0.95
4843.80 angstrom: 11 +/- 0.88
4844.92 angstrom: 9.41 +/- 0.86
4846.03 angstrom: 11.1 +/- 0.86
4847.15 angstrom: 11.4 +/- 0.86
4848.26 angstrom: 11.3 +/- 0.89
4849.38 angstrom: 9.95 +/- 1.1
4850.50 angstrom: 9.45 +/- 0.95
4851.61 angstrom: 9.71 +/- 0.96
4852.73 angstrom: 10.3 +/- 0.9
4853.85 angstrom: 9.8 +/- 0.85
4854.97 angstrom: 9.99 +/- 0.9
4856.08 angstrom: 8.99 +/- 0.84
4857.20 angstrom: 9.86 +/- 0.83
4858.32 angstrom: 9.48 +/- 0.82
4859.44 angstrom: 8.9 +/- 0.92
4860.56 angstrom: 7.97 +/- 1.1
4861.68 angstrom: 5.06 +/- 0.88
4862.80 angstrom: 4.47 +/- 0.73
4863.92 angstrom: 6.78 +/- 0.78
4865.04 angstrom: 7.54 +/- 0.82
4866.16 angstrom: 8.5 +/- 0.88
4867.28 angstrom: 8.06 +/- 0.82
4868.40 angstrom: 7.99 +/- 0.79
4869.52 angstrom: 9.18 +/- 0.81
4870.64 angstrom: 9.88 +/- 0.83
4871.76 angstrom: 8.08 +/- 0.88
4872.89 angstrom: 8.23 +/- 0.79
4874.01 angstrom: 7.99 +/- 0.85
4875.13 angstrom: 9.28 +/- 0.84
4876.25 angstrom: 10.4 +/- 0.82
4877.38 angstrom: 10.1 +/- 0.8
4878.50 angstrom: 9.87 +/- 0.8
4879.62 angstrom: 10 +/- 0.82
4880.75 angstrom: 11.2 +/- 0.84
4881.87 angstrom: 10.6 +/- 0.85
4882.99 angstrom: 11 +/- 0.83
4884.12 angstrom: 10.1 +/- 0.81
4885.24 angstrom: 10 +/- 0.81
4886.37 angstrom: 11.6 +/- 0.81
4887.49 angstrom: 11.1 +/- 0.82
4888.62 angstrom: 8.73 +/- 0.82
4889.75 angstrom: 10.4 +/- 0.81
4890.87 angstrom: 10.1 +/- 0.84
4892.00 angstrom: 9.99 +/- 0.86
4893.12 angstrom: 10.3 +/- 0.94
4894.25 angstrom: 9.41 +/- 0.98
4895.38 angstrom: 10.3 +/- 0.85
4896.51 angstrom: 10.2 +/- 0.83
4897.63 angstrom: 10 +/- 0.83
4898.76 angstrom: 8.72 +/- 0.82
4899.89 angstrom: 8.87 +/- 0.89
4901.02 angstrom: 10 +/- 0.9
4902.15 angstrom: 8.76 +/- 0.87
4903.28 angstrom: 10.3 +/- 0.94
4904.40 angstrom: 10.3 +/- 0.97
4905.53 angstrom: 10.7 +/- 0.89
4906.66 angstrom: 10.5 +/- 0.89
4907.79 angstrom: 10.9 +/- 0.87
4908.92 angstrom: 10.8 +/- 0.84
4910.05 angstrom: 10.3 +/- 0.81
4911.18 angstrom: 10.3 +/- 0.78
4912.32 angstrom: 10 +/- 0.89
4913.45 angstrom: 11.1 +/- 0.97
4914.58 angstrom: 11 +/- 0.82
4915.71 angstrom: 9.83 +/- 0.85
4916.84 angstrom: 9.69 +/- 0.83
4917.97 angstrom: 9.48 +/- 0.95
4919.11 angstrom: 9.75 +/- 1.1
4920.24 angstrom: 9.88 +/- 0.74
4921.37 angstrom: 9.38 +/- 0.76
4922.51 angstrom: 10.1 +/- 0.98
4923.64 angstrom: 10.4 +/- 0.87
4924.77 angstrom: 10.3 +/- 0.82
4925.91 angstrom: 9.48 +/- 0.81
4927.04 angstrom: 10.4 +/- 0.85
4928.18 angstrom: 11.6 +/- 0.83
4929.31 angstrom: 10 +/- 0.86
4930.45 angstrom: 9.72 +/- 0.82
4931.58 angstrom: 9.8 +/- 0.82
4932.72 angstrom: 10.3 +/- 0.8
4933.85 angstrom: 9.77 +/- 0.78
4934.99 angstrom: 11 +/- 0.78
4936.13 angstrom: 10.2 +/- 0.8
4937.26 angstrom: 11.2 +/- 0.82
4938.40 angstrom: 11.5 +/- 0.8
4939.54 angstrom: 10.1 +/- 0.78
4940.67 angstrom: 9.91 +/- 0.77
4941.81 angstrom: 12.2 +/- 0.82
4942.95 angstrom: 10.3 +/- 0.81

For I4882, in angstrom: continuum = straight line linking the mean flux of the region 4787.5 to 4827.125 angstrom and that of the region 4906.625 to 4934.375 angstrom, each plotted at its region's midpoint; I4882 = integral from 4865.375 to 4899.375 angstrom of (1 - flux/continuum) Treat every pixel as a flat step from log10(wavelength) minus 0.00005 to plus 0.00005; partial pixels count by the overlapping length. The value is 2.2 angstrom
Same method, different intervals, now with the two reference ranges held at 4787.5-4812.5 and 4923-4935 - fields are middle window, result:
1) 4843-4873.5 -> 4.43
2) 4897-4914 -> 0.35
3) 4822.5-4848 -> -0.05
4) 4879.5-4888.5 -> -0.20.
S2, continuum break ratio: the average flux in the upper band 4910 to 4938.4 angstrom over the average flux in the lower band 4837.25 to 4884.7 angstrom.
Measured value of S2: 1.09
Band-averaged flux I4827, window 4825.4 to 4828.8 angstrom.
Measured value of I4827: 10.5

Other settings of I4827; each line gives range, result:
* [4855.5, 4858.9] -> 9.46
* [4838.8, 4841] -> 10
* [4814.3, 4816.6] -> 11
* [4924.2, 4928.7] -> 10.4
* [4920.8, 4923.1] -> 9.75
